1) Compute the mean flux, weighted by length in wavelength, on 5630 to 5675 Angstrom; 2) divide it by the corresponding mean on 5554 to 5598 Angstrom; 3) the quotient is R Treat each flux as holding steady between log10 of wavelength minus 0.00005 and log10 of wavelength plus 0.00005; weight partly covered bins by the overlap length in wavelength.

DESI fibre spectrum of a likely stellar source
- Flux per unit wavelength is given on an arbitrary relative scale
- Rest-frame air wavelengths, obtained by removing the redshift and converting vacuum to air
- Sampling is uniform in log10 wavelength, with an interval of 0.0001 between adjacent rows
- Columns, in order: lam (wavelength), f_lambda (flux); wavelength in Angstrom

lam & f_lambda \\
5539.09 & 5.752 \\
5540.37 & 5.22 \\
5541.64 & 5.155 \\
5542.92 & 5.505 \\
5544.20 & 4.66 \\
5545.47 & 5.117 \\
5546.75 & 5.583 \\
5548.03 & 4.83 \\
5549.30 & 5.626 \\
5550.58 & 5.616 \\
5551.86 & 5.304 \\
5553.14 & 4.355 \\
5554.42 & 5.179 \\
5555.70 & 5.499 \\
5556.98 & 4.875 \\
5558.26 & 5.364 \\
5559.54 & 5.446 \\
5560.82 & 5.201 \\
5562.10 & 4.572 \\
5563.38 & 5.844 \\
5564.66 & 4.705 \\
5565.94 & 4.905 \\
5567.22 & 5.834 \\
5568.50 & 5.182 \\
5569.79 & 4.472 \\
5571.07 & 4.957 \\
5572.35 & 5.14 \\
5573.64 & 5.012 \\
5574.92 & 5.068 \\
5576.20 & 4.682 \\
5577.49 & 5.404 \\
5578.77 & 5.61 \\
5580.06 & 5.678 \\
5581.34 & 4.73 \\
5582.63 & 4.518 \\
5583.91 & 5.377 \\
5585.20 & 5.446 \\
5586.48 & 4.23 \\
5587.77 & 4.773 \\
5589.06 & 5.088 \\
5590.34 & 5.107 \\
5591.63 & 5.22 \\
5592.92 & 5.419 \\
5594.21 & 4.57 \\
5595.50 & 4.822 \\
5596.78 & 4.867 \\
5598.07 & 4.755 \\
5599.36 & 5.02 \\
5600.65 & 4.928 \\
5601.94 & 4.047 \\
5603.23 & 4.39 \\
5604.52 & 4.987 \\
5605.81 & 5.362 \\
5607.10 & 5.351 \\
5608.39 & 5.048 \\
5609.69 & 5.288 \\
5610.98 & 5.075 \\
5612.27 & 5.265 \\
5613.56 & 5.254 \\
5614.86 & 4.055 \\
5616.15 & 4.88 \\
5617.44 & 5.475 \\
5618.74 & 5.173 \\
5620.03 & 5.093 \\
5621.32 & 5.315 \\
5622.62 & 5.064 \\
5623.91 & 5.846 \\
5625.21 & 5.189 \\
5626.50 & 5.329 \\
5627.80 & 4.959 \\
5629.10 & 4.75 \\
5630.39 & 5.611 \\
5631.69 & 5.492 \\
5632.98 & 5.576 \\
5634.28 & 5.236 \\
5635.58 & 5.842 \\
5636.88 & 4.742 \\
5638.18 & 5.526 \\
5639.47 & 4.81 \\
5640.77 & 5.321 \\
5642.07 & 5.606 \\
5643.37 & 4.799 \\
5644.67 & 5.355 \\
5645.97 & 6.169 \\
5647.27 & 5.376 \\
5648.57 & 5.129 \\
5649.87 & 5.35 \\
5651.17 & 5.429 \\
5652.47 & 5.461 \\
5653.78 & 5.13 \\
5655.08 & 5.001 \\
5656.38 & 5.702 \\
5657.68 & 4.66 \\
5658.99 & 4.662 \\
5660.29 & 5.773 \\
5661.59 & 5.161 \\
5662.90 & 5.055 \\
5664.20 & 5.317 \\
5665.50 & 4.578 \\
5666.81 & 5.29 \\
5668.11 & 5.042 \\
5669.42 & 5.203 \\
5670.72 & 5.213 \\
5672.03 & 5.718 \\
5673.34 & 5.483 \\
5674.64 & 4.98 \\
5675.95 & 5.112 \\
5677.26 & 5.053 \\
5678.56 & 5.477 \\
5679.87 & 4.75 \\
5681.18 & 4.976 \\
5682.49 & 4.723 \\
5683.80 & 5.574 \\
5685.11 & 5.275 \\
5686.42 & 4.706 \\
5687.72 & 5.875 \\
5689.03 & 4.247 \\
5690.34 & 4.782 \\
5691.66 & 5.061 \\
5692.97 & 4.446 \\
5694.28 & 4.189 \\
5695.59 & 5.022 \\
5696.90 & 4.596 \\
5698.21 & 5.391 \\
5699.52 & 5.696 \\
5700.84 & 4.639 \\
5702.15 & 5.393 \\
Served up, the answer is 1.0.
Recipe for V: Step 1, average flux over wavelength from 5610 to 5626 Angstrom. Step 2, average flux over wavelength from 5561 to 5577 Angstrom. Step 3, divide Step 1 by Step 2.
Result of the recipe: 1.02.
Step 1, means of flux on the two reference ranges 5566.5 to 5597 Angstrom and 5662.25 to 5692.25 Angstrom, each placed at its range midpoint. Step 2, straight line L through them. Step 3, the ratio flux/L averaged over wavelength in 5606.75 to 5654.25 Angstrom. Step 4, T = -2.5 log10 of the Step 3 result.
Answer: -0.04 mag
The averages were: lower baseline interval 5.05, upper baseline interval 5.11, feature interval 5.25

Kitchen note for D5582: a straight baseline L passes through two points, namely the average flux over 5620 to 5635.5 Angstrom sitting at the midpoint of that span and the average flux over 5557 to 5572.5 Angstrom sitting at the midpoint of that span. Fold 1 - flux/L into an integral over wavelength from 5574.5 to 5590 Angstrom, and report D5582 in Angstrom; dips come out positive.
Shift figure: 0.4 Angstrom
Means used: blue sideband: 5.13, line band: 5.05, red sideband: 5.32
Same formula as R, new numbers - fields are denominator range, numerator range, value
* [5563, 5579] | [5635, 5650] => 1.04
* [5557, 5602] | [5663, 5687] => 1.02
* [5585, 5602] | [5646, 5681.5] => 1.06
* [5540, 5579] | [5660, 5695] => 0.98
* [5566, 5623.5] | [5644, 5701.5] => 1.02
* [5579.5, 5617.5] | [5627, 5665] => 1.06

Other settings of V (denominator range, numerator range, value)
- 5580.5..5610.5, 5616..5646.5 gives 1.07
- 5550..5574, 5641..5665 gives 1.03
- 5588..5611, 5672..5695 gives 1.01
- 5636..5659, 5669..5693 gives 0.97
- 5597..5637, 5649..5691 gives 1.01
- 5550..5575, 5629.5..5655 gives 1.04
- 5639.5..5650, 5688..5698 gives 0.88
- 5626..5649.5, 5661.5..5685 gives 0.97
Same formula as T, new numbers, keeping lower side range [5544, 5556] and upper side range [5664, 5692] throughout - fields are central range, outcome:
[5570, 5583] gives 0.021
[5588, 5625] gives 0.027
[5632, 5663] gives -0.035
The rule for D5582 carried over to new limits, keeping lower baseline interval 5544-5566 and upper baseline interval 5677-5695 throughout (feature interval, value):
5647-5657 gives -0.6 Angstrom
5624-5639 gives -0.8 Angstrom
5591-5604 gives 0.7 Angstrom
